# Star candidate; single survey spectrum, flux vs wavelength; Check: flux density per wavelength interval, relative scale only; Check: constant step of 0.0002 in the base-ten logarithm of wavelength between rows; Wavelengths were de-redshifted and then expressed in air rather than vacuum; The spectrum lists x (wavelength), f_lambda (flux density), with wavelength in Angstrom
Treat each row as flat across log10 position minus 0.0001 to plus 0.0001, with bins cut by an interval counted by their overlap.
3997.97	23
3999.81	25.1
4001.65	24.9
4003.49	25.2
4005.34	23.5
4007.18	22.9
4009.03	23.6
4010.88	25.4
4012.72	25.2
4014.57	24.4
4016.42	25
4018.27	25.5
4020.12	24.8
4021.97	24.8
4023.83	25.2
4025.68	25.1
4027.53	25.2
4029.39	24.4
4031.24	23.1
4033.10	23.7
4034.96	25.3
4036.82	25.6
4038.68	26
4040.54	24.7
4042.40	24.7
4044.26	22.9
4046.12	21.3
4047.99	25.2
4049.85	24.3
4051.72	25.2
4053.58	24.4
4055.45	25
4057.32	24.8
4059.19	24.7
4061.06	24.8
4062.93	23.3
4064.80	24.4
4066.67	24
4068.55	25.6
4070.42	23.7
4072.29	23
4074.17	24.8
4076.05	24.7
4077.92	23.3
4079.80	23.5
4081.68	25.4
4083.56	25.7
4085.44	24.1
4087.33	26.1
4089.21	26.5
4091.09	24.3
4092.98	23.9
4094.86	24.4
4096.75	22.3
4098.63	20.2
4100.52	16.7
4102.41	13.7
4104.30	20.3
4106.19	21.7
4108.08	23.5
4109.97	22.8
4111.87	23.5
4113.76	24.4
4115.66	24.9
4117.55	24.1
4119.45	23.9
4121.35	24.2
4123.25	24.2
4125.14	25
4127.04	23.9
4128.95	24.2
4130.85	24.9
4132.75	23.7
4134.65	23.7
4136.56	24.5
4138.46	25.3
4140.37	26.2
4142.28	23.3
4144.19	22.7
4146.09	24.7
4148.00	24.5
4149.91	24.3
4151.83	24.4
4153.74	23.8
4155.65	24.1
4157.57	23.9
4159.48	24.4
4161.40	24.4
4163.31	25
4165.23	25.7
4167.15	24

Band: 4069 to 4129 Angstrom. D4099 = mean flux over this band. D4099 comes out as 23.3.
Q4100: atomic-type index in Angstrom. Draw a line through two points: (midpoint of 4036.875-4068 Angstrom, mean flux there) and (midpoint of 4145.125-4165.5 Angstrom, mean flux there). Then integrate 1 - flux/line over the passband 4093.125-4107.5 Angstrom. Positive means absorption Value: 2.5 Angstrom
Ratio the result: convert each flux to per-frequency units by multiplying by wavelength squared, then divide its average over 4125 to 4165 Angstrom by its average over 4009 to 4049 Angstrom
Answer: 1.05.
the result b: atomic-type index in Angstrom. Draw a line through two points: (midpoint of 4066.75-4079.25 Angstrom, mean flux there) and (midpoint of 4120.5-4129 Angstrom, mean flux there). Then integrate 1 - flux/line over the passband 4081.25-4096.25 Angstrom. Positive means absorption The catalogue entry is -0.47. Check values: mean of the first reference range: 24.2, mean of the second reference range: 24.3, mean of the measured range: 24.9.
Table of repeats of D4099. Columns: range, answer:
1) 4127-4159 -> 24.3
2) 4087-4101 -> 23.1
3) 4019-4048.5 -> 24.5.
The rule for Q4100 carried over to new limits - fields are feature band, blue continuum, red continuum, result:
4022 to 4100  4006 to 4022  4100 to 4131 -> -1.9 Angstrom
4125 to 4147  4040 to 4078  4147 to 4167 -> 0.1 Angstrom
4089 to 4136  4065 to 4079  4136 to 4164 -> 2.5 Angstrom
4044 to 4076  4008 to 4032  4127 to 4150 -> 0.5 Angstrom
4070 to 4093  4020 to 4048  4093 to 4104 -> -3.8 Angstrom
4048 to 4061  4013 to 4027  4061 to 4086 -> -0.1 Angstrom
